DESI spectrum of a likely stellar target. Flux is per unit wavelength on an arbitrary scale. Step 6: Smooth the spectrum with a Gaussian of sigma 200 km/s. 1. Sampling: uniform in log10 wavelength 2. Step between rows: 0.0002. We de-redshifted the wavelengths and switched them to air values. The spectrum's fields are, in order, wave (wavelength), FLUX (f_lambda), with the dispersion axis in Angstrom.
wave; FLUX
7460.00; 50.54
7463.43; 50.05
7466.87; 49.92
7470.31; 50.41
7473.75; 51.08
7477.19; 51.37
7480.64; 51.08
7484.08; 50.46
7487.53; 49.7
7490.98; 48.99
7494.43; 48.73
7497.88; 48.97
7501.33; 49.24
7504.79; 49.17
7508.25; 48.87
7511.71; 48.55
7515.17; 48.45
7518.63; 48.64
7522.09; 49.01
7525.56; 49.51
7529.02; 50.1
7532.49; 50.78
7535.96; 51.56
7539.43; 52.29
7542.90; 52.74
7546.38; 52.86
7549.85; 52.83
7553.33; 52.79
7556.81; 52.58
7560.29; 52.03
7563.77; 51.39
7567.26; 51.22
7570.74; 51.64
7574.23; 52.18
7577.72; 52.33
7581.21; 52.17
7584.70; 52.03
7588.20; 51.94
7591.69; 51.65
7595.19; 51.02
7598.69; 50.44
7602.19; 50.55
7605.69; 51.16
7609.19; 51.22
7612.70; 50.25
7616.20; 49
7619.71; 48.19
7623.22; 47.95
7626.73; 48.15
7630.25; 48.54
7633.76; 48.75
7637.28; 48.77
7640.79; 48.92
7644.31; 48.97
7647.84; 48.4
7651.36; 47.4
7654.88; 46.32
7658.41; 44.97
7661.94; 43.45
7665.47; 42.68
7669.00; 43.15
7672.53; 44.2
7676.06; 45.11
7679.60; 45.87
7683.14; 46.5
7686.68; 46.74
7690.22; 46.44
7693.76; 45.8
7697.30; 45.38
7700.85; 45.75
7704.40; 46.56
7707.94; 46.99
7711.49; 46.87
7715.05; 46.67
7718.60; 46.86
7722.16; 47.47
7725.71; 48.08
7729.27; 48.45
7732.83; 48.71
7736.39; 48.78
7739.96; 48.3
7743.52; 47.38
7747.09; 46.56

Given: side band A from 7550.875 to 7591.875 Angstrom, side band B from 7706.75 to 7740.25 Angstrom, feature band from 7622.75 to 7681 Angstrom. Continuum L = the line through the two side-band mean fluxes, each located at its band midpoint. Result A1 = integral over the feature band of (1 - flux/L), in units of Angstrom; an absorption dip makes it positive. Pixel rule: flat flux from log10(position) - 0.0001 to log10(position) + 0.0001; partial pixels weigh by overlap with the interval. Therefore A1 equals 3.8 Angstrom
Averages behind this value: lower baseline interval 52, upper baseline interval 47.7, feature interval 46.5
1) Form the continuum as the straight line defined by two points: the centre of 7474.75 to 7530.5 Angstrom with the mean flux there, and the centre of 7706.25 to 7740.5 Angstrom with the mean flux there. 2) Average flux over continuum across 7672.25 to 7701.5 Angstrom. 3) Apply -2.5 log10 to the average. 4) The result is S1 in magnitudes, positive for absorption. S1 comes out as 0.05 mag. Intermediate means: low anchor 49.4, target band 45.8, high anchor 47.7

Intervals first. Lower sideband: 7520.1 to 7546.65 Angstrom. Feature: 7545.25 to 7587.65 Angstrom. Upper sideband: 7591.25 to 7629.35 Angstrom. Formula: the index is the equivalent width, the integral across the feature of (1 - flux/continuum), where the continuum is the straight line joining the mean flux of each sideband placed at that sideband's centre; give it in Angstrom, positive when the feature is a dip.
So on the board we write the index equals -1.4 Angstrom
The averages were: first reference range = 51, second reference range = 49.9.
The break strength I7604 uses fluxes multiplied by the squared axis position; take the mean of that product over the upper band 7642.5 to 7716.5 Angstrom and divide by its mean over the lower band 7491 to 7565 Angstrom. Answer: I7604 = 0.95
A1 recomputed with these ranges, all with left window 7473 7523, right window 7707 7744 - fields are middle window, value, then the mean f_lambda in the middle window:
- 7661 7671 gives 1.06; 43.1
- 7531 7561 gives -1.96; 52.3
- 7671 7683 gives 0.70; 45.3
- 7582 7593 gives -0.71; 51.9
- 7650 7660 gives 0.43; 46.2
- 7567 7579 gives -0.74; 51.9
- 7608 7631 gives -0.23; 49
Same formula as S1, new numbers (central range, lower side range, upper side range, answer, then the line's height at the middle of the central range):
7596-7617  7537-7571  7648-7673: -0.042 mag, 48.6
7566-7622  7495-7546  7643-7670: -0.075 mag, 47.6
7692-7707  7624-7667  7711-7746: 0.037 mag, 47.5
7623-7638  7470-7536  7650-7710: -0.041 mag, 46.7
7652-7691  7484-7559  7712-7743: 0.080 mag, 48.5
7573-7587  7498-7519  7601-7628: -0.060 mag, 49.3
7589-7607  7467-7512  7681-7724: -0.064 mag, 48.1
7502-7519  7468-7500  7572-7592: 0.041 mag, 50.6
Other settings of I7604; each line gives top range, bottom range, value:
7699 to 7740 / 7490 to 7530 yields 1.02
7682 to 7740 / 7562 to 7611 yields 0.94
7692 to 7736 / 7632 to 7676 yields 1.03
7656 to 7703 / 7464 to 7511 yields 0.95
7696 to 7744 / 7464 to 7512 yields 1.01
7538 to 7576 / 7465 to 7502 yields 1.06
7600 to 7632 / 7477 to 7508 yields 1.03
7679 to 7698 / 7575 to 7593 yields 0.91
